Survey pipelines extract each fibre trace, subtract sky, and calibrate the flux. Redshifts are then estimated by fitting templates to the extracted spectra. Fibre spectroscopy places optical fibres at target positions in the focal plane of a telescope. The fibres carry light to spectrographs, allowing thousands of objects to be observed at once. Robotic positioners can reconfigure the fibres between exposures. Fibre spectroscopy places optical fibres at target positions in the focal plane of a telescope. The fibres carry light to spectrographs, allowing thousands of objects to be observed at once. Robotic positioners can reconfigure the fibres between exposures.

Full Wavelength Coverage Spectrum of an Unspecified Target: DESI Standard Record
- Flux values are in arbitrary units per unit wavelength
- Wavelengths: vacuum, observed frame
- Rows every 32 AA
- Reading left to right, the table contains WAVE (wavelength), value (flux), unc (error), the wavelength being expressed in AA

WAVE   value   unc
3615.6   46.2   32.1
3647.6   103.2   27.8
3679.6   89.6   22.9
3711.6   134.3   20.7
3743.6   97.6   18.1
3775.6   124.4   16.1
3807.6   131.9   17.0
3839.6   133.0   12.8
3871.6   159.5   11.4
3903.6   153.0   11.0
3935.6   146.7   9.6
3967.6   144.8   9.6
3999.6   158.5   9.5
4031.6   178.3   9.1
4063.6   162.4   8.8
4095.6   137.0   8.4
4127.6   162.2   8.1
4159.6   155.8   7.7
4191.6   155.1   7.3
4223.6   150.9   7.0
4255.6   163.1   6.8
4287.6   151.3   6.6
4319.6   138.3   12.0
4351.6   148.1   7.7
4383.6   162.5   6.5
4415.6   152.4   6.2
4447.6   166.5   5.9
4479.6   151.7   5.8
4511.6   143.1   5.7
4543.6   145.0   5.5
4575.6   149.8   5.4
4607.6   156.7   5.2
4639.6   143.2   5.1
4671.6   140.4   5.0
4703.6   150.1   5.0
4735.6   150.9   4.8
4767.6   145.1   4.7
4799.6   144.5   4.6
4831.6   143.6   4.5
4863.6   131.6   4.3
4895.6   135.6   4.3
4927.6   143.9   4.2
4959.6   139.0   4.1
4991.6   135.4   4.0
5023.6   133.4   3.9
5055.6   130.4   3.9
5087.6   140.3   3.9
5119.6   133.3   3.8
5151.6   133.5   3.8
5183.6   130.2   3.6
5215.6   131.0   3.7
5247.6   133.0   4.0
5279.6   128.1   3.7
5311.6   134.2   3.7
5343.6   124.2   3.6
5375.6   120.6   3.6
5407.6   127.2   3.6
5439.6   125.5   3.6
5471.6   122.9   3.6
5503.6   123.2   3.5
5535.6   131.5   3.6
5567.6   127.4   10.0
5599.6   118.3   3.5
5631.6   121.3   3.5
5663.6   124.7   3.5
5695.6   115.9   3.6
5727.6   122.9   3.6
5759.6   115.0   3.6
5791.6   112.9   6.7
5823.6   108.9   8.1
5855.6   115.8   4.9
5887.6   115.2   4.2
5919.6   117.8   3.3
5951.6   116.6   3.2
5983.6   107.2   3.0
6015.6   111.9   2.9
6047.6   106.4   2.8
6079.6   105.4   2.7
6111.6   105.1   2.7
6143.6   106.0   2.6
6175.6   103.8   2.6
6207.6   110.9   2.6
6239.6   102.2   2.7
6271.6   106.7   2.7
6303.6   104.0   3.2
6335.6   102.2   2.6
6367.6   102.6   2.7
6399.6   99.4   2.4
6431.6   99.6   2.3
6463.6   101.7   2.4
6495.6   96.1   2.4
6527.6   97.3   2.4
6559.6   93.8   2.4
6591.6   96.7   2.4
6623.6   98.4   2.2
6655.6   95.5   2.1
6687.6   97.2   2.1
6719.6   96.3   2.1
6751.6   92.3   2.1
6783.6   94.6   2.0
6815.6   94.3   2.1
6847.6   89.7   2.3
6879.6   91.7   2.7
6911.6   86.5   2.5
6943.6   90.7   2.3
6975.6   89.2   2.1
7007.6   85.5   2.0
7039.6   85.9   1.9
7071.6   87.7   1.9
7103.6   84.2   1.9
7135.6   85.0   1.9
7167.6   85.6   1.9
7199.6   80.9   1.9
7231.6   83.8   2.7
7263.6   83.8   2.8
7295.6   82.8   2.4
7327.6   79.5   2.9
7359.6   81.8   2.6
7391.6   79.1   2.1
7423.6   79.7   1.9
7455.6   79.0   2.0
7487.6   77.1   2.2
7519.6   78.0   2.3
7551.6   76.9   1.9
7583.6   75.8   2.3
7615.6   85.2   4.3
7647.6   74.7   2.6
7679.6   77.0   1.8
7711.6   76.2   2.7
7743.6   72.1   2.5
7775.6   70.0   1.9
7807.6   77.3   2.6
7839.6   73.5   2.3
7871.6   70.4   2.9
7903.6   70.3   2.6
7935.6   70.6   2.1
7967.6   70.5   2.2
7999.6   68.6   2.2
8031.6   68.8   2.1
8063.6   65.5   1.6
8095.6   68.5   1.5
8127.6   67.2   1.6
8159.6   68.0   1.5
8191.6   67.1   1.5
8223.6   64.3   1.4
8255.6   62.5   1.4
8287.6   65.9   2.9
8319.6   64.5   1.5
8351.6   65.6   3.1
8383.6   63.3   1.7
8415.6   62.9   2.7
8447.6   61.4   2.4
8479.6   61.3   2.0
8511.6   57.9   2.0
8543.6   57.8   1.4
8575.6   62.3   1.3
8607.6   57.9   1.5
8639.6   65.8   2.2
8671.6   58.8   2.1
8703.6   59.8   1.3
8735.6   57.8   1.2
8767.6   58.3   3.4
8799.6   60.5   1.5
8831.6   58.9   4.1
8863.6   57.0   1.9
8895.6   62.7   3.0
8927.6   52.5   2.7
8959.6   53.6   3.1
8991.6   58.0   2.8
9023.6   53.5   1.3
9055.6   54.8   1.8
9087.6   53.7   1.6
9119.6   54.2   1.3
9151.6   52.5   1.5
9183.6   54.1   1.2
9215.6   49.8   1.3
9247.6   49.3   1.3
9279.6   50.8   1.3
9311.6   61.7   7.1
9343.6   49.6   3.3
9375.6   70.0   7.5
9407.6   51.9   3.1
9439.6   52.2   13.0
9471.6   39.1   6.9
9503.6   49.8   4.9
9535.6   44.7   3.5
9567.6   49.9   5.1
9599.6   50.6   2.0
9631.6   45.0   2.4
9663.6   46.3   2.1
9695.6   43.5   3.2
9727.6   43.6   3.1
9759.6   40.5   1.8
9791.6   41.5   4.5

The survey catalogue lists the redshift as 0.000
